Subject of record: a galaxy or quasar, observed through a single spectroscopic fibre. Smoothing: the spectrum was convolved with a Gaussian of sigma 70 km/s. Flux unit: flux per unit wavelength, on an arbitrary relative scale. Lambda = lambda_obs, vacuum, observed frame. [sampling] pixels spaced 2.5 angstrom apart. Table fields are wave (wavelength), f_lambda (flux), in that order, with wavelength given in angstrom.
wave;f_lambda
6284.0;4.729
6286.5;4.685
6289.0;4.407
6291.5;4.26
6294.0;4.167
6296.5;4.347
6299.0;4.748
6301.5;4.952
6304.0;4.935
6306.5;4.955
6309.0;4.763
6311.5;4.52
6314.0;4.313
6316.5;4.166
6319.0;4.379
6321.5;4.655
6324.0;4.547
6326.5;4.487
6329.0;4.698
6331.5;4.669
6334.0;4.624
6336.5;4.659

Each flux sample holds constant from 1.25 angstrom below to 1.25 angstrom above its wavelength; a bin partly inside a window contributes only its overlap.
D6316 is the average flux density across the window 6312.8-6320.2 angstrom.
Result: 4.29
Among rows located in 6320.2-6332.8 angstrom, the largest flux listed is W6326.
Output 4.698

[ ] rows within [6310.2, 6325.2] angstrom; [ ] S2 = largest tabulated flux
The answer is 4.655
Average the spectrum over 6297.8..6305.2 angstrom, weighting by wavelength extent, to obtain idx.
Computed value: 4.88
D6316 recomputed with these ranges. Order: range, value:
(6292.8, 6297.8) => 4.26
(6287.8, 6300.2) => 4.38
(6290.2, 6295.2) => 4.22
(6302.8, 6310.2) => 4.88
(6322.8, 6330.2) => 4.58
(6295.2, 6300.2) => 4.54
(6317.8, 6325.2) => 4.53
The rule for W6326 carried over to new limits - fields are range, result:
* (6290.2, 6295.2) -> 4.26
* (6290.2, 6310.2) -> 4.955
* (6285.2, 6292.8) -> 4.685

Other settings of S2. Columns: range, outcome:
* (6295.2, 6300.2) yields 4.748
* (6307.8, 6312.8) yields 4.763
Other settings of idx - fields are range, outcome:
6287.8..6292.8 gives 4.33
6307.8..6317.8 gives 4.44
